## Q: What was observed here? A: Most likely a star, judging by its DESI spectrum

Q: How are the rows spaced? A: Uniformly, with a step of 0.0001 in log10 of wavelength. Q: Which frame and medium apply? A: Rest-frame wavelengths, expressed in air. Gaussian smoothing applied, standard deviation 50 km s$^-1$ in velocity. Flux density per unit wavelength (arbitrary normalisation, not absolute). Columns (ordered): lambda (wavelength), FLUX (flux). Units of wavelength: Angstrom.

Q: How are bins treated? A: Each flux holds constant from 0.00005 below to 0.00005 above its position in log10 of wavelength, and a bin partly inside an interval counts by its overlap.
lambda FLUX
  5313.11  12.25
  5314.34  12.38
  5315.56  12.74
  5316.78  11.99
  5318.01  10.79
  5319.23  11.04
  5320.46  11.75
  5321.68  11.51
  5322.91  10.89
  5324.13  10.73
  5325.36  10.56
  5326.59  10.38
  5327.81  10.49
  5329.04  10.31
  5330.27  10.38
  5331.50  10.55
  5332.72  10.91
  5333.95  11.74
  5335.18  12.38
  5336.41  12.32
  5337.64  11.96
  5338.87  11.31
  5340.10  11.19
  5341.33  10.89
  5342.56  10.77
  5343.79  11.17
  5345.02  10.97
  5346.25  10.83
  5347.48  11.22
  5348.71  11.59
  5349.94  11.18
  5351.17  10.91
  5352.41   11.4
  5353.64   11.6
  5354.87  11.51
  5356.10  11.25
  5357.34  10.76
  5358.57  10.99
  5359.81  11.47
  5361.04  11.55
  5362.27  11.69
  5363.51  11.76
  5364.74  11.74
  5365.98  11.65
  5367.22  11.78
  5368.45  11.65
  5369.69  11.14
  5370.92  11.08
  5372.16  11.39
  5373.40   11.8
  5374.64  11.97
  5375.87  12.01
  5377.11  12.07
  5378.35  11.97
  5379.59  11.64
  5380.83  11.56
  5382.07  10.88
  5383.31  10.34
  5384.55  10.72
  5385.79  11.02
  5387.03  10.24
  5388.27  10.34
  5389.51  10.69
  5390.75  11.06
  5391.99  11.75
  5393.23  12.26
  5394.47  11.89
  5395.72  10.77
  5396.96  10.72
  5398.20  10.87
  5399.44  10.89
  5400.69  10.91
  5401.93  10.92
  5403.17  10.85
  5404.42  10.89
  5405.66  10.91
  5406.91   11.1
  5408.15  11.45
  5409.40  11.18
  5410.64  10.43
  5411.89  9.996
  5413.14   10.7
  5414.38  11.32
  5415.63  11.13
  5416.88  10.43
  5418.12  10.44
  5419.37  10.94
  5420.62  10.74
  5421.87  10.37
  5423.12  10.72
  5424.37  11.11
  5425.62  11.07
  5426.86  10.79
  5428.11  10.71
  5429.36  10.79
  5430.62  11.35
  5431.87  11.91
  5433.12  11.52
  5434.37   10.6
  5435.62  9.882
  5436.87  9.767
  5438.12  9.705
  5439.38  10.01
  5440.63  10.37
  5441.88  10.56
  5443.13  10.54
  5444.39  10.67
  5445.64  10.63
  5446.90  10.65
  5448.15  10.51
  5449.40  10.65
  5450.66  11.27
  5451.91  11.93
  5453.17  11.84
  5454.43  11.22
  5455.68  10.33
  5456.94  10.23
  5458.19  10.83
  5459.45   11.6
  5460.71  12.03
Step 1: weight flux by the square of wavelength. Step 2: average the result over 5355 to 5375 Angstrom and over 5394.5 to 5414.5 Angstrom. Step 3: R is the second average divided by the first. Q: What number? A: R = 0.96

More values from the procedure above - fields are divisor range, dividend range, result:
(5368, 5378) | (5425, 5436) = 0.96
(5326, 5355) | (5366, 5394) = 1.03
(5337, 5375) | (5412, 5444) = 0.97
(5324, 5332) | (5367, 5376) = 1.13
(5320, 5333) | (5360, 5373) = 1.09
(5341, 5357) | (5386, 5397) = 1.01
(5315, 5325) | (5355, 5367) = 1.02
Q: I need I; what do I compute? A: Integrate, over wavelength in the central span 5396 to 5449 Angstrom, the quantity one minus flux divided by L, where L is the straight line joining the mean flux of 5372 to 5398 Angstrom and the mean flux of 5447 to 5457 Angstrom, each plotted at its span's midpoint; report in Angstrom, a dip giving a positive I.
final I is 1.9 Angstrom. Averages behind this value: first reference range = 11.3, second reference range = 11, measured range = 10.7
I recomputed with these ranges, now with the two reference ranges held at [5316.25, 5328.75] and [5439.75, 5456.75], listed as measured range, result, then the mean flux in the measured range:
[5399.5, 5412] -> -0.02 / 10.9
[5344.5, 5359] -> -0.32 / 11.2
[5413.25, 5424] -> 0.10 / 10.8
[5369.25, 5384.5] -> -0.76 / 11.5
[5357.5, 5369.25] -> -0.66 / 11.5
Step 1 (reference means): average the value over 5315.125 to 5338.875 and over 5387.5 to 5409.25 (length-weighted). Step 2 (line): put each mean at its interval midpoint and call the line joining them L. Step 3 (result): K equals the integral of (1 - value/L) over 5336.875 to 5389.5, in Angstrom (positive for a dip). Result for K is -0.7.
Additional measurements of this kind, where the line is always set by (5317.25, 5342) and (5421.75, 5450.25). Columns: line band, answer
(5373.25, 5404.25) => -0.96 Angstrom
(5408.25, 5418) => -0.01 Angstrom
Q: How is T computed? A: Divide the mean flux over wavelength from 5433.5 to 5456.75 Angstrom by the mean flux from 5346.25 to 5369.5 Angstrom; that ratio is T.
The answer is 0.9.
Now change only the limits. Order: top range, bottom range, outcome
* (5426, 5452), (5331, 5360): 0.95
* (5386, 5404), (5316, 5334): 1.01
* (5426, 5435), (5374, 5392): 0.99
